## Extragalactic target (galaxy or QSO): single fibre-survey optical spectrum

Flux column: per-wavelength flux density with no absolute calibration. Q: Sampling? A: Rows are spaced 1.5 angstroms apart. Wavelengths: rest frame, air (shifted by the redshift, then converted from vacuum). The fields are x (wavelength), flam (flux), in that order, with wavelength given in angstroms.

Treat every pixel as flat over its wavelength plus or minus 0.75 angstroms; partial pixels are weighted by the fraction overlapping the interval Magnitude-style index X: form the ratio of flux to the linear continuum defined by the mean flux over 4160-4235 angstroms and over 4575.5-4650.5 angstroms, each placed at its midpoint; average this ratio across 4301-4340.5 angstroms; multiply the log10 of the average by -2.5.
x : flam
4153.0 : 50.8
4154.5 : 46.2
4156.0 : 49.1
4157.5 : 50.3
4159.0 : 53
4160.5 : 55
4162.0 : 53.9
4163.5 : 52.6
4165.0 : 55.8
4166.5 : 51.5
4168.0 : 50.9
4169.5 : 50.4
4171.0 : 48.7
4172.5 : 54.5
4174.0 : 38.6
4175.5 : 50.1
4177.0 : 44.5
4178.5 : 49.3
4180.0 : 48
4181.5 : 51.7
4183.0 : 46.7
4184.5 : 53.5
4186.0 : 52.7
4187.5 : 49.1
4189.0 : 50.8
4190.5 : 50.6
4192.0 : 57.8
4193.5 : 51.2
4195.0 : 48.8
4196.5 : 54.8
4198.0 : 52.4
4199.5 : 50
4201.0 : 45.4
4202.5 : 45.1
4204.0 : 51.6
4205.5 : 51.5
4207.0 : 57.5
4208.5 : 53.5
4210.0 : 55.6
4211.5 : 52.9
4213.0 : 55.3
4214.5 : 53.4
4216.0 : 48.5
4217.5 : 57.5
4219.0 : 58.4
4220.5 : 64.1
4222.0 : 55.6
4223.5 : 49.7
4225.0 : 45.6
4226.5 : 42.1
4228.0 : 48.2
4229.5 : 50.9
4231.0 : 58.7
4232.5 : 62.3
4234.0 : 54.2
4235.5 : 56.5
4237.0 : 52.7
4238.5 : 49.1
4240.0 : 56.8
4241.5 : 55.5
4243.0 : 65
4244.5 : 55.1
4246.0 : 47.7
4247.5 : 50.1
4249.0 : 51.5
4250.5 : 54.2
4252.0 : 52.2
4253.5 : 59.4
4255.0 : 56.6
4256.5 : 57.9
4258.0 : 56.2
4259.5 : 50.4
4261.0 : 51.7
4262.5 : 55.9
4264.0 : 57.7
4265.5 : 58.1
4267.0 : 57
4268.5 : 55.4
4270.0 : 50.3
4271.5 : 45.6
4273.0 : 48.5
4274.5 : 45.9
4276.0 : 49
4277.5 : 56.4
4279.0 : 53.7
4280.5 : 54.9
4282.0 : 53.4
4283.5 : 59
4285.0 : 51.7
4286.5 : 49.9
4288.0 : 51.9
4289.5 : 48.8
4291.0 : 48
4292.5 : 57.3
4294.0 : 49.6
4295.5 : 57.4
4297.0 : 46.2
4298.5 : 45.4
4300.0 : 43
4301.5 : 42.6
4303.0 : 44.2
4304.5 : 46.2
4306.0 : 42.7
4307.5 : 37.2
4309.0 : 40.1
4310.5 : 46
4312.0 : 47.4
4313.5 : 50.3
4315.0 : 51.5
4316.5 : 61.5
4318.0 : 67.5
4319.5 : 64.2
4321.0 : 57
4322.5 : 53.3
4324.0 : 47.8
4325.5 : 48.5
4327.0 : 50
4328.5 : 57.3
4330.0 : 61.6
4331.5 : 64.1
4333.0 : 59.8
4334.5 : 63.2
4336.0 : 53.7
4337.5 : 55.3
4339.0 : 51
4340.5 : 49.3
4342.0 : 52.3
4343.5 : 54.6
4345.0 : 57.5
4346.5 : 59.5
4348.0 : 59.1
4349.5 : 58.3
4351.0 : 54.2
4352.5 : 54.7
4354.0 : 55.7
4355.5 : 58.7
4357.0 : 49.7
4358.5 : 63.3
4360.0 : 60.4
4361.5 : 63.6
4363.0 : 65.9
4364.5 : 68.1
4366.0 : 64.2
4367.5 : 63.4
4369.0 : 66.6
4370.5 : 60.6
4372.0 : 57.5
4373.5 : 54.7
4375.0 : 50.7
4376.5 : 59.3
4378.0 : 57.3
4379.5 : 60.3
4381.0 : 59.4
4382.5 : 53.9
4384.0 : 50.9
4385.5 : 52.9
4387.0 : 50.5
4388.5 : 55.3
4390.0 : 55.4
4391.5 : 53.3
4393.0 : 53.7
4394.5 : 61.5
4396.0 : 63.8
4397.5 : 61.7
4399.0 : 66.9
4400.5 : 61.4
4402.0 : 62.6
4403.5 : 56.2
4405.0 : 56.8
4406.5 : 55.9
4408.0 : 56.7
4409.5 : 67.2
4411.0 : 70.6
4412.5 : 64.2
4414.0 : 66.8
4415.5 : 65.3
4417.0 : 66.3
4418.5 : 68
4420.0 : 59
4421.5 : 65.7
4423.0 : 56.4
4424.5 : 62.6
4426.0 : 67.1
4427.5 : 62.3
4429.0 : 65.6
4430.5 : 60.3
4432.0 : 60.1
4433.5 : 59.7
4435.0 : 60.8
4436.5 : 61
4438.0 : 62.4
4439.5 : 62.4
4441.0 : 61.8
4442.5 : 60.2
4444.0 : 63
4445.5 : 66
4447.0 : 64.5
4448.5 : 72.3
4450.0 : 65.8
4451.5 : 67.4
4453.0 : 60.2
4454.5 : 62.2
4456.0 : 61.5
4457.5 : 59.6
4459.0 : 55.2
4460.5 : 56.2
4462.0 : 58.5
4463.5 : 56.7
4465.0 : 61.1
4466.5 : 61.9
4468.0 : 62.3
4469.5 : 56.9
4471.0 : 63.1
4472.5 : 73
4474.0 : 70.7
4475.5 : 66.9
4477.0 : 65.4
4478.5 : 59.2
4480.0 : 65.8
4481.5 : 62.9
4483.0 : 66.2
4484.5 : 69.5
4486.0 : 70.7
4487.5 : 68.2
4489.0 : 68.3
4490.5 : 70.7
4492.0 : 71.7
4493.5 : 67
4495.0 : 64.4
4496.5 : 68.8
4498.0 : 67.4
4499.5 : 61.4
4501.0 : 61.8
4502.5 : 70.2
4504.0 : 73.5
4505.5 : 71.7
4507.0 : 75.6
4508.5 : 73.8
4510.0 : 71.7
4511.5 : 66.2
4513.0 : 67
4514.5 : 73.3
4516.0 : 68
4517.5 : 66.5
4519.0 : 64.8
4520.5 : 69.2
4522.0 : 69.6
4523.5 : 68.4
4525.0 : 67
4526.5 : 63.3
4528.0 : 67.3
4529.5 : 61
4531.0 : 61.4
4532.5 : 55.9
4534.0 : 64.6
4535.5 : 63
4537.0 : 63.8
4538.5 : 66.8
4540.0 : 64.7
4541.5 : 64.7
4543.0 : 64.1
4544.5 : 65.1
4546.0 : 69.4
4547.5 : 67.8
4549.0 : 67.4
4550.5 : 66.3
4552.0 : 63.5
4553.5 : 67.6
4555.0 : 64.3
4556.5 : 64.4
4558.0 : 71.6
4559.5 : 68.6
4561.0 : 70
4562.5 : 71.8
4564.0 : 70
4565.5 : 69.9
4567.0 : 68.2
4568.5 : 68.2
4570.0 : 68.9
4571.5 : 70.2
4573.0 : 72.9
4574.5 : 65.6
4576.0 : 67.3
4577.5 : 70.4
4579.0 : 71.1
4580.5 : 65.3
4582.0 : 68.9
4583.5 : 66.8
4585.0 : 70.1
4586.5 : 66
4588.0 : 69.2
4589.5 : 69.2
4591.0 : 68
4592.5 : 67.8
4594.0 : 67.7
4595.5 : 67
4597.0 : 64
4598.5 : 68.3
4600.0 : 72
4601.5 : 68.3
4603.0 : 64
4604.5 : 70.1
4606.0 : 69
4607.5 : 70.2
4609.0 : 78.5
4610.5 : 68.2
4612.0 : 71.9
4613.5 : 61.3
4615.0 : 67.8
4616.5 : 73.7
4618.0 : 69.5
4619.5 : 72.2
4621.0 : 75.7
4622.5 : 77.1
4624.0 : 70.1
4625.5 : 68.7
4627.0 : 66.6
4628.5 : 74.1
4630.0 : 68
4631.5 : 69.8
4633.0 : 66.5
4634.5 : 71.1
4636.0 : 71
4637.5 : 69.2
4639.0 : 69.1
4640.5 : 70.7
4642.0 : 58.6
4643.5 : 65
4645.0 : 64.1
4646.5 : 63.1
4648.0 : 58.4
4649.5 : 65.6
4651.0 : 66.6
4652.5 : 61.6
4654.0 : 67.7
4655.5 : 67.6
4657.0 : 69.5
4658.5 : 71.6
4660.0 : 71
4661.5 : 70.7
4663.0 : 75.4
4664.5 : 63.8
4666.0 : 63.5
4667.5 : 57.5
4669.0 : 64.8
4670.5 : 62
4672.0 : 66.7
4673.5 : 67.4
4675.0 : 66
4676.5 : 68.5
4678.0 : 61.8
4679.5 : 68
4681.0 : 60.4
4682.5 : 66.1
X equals 0.09 mag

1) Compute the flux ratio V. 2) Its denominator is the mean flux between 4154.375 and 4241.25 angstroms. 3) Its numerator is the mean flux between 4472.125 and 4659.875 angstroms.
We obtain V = 1.31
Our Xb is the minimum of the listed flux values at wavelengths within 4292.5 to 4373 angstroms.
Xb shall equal 37.2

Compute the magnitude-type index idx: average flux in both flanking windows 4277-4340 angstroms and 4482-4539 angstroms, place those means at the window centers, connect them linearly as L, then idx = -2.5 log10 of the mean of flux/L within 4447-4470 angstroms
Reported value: 0.04 mag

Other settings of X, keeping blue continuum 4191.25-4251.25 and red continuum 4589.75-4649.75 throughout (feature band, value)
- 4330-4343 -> 0.02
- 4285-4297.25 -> 0.09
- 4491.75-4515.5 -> -0.08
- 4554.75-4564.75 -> -0.04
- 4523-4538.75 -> 0.02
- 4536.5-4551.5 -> -0.01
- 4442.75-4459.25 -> -0.03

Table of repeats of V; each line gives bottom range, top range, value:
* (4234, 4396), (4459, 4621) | 1.23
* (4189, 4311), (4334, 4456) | 1.16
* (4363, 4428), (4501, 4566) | 1.11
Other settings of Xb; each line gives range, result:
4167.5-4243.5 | 38.6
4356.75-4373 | 49.7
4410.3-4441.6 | 56.4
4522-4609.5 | 55.9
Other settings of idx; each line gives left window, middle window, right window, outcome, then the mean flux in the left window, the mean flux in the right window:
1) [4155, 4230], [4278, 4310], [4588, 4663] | 0.14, 51.4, 68.6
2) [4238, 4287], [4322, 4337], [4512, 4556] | 0.01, 53.7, 65.7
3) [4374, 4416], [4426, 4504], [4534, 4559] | -0.03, 58.9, 65.9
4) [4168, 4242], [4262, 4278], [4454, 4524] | 0.05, 51.9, 66.1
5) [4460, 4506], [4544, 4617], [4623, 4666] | -0.03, 65.6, 67.7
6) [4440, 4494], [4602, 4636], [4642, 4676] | -0.08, 64.2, 65.7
